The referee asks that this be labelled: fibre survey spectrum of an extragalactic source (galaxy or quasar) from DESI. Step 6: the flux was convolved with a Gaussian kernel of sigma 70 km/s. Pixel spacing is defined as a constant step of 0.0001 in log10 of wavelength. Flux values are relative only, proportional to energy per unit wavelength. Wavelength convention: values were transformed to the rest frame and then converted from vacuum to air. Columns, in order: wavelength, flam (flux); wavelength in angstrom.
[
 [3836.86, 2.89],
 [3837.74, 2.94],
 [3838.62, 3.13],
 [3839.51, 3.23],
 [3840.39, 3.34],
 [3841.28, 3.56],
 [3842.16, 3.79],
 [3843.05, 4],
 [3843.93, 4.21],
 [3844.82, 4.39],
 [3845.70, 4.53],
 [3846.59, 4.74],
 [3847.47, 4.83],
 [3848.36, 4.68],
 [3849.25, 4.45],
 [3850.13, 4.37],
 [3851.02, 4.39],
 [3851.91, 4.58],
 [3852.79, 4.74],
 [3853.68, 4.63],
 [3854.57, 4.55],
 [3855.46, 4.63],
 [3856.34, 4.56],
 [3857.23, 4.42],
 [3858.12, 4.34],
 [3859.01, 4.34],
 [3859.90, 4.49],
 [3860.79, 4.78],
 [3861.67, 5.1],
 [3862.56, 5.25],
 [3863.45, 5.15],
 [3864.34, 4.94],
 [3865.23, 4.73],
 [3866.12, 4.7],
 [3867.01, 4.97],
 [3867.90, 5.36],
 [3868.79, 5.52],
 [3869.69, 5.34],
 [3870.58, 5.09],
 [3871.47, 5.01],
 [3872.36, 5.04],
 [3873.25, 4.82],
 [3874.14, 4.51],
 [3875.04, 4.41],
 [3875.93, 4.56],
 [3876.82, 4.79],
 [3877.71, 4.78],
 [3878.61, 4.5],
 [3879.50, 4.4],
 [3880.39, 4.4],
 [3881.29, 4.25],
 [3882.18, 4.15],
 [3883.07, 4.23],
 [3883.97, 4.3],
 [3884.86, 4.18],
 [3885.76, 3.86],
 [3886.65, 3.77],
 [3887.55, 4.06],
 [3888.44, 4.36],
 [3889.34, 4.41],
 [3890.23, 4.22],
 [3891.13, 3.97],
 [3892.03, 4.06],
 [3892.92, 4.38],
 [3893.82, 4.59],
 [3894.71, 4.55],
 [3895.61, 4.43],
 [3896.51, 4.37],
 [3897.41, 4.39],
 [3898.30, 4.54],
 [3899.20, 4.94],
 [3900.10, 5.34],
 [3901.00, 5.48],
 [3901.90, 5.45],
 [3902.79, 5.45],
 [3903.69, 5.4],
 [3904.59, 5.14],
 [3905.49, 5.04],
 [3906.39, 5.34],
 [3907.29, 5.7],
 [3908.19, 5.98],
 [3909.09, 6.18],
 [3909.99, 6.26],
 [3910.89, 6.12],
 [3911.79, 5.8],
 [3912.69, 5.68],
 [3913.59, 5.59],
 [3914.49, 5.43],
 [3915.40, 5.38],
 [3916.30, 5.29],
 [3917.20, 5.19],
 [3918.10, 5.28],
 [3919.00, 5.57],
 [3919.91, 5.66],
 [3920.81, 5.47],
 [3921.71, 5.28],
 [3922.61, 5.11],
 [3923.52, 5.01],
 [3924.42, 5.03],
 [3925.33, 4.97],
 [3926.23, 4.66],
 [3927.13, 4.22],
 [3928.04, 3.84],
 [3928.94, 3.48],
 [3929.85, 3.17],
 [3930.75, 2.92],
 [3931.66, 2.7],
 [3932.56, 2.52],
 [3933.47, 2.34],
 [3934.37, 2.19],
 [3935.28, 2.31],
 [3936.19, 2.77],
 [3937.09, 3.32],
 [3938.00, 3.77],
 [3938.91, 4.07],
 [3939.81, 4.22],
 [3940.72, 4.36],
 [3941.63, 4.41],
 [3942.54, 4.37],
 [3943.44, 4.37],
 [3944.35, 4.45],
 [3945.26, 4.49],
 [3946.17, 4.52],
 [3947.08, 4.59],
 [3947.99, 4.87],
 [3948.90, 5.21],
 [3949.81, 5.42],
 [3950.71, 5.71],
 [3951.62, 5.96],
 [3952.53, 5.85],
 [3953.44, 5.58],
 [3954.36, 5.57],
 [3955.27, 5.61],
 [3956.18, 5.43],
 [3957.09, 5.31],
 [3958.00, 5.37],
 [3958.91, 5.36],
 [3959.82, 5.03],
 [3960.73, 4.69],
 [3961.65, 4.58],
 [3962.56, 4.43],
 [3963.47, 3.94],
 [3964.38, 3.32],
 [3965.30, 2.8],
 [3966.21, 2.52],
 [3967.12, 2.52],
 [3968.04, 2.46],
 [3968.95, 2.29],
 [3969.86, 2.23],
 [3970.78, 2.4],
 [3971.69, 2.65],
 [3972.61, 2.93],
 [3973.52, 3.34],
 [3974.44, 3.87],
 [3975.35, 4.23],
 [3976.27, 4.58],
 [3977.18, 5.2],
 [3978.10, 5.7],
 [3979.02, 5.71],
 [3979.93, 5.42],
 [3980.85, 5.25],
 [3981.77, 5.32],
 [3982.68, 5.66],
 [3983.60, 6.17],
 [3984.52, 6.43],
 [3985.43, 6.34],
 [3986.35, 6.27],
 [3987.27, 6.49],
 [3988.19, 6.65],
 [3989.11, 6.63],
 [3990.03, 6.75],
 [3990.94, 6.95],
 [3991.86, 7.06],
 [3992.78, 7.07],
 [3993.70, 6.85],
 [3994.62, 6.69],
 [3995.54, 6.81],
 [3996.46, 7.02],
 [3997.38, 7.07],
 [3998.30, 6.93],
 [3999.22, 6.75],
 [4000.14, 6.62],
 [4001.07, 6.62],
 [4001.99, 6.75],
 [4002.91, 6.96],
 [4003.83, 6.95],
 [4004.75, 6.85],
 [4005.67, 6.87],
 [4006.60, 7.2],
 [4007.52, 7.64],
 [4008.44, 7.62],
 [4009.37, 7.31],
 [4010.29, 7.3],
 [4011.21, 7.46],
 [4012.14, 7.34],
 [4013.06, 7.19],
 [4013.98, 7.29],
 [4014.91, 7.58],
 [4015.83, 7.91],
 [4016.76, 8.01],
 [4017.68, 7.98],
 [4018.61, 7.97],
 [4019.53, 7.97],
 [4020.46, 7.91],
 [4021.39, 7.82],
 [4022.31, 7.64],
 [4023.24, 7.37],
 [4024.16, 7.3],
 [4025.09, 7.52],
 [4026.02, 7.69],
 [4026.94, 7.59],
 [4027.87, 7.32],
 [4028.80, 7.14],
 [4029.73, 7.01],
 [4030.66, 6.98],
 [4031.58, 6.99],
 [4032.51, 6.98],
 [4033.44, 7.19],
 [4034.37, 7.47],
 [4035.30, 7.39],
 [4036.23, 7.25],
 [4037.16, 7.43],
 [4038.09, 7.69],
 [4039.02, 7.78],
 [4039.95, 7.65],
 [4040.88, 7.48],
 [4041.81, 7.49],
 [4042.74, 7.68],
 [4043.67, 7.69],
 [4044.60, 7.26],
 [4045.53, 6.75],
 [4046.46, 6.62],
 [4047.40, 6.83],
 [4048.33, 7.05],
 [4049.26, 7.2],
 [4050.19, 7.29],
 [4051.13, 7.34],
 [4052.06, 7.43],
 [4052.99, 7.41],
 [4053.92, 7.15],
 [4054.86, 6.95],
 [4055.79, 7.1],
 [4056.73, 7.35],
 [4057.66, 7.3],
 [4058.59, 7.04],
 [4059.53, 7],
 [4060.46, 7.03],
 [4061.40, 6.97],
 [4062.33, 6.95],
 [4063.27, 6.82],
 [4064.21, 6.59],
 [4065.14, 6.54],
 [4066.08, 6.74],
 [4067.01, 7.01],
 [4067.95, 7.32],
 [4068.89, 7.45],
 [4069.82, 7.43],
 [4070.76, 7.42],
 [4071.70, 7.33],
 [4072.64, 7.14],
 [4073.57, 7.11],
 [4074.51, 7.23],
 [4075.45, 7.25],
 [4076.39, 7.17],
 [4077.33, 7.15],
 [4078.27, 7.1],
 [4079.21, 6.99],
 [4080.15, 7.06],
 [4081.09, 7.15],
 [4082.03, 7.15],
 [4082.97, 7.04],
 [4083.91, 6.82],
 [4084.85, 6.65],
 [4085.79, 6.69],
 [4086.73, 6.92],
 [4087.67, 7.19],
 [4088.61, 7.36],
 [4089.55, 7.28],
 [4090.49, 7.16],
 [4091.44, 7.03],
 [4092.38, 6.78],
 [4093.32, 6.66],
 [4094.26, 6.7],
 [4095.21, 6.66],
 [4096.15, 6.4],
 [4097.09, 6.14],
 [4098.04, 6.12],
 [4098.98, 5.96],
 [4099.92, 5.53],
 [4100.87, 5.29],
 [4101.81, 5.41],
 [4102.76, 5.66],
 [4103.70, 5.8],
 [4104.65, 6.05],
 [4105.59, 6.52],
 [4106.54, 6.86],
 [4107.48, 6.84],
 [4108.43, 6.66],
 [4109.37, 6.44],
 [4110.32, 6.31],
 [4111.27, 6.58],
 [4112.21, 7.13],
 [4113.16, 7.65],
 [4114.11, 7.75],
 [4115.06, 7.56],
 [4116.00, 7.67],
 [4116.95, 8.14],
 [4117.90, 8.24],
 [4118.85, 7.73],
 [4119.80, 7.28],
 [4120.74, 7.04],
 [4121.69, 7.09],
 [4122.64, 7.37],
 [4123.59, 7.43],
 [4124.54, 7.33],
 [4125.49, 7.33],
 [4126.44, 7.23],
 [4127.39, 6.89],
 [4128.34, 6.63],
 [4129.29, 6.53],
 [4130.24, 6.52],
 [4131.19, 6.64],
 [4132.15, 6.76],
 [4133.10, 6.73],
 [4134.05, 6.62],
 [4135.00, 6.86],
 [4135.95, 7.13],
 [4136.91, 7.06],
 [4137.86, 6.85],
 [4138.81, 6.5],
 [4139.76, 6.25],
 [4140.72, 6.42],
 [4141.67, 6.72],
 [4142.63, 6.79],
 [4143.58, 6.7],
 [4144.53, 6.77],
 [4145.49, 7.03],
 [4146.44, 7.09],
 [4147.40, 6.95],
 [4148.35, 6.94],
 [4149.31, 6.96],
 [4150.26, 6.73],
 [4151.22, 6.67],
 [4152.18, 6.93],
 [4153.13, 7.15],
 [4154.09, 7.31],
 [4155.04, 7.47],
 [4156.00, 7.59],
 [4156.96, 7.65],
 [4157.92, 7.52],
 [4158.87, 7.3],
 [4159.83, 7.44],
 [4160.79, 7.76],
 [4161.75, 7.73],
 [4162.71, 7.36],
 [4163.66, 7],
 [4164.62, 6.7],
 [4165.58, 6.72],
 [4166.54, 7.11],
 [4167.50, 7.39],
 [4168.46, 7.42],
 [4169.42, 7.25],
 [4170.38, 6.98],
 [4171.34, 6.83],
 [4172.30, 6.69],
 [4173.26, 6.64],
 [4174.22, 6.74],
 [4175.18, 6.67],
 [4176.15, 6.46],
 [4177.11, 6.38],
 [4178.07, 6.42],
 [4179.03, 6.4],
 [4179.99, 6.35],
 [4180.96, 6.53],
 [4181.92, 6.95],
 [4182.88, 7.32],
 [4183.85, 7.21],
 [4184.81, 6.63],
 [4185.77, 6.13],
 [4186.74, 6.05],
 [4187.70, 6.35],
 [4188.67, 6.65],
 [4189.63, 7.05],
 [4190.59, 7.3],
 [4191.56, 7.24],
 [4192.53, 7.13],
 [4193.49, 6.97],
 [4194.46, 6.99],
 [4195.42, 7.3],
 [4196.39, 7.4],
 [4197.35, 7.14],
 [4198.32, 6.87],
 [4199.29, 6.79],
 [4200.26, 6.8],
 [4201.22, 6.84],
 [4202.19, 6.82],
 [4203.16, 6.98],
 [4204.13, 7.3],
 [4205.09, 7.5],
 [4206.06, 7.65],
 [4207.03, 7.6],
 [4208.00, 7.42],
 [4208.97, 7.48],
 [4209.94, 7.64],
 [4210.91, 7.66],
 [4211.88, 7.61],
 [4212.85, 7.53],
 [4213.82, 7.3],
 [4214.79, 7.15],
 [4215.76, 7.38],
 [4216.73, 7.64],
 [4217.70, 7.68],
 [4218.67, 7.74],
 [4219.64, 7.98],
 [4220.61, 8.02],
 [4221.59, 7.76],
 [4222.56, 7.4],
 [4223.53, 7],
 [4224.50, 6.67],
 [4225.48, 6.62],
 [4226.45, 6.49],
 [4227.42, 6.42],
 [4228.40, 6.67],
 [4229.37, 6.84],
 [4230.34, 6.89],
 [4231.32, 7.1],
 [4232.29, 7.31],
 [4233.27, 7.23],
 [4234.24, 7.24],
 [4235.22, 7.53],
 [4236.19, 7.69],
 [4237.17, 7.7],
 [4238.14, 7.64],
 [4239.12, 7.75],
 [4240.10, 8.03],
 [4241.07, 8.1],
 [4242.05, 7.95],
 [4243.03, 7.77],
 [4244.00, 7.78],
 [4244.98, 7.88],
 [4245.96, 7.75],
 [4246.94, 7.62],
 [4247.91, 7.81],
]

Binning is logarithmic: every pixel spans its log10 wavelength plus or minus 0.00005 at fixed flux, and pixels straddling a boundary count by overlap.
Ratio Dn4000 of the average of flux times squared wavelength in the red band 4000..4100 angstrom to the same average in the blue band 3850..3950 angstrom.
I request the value 1.67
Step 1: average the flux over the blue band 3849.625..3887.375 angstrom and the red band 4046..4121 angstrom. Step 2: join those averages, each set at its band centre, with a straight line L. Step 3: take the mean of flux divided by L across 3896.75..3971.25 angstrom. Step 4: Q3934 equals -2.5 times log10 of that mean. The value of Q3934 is 0.16 mag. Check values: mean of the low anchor 4.64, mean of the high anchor 6.94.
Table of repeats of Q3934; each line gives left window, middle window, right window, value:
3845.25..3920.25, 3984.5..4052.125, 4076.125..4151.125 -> -0.197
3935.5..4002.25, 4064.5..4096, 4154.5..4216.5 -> -0.158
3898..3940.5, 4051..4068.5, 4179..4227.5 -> -0.195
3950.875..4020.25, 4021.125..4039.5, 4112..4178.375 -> -0.194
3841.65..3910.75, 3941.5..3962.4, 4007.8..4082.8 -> 0.158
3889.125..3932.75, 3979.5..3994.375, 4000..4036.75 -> 0.051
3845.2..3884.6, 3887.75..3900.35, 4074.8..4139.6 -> 0.116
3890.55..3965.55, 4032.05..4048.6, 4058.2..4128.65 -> -0.178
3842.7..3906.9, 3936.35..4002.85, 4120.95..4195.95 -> 0.071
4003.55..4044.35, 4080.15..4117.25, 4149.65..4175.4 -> 0.090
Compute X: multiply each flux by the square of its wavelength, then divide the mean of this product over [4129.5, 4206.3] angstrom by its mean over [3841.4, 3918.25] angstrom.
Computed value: 1.7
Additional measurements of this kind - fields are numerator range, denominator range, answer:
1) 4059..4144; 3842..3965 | 1.63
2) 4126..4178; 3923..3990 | 1.72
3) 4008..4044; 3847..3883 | 1.73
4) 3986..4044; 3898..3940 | 1.62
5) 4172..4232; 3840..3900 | 1.84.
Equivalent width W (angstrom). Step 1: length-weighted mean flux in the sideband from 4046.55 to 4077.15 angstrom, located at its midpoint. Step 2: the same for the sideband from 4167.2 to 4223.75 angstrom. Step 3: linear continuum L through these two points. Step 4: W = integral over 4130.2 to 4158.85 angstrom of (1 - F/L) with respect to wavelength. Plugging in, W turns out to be 0.7 angstrom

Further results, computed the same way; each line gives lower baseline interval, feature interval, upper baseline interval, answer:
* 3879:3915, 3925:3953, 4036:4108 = 6.8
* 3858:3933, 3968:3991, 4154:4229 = 2.2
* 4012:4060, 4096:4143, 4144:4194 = 2.3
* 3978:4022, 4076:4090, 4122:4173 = -0.2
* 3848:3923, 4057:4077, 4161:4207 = -3.2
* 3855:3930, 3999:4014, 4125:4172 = -3.3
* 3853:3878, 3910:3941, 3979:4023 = 7.2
